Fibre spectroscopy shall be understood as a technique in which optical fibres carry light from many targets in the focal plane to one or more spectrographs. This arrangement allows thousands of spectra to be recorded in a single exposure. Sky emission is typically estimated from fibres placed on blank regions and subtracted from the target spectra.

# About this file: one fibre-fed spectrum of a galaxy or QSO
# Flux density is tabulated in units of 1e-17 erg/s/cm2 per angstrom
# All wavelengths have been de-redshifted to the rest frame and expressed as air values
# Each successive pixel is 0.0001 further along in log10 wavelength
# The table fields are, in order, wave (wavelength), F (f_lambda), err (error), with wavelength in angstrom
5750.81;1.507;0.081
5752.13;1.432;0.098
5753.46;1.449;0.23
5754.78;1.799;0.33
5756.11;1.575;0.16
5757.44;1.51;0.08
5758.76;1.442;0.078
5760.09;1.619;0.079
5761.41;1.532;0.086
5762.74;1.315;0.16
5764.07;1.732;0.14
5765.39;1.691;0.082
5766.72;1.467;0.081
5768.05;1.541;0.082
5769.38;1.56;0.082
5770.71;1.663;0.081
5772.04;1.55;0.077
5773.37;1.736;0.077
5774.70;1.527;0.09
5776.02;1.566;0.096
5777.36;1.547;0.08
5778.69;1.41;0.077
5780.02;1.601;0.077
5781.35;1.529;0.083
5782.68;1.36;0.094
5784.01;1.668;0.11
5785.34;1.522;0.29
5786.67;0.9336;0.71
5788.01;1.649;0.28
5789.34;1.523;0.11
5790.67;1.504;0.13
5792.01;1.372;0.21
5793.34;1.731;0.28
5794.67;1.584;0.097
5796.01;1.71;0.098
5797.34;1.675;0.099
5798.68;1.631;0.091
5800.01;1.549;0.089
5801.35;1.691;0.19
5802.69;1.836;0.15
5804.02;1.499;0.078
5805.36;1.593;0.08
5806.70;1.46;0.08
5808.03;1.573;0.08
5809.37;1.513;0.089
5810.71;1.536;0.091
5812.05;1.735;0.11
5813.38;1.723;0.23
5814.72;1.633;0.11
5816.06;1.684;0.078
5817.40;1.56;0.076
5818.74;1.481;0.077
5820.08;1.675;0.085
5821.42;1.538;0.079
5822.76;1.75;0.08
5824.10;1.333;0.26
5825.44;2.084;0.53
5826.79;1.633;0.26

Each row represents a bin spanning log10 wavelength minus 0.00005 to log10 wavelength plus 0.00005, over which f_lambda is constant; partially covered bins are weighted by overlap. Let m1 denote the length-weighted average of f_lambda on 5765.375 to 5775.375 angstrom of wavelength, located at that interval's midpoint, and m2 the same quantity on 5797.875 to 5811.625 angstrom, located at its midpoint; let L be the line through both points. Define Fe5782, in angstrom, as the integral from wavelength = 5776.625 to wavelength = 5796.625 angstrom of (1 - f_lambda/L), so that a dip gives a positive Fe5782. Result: 0.99 angstrom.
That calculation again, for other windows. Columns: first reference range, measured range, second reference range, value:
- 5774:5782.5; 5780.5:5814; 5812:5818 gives 0.7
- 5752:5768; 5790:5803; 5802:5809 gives -0.3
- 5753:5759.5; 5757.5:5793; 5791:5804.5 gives 1.5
